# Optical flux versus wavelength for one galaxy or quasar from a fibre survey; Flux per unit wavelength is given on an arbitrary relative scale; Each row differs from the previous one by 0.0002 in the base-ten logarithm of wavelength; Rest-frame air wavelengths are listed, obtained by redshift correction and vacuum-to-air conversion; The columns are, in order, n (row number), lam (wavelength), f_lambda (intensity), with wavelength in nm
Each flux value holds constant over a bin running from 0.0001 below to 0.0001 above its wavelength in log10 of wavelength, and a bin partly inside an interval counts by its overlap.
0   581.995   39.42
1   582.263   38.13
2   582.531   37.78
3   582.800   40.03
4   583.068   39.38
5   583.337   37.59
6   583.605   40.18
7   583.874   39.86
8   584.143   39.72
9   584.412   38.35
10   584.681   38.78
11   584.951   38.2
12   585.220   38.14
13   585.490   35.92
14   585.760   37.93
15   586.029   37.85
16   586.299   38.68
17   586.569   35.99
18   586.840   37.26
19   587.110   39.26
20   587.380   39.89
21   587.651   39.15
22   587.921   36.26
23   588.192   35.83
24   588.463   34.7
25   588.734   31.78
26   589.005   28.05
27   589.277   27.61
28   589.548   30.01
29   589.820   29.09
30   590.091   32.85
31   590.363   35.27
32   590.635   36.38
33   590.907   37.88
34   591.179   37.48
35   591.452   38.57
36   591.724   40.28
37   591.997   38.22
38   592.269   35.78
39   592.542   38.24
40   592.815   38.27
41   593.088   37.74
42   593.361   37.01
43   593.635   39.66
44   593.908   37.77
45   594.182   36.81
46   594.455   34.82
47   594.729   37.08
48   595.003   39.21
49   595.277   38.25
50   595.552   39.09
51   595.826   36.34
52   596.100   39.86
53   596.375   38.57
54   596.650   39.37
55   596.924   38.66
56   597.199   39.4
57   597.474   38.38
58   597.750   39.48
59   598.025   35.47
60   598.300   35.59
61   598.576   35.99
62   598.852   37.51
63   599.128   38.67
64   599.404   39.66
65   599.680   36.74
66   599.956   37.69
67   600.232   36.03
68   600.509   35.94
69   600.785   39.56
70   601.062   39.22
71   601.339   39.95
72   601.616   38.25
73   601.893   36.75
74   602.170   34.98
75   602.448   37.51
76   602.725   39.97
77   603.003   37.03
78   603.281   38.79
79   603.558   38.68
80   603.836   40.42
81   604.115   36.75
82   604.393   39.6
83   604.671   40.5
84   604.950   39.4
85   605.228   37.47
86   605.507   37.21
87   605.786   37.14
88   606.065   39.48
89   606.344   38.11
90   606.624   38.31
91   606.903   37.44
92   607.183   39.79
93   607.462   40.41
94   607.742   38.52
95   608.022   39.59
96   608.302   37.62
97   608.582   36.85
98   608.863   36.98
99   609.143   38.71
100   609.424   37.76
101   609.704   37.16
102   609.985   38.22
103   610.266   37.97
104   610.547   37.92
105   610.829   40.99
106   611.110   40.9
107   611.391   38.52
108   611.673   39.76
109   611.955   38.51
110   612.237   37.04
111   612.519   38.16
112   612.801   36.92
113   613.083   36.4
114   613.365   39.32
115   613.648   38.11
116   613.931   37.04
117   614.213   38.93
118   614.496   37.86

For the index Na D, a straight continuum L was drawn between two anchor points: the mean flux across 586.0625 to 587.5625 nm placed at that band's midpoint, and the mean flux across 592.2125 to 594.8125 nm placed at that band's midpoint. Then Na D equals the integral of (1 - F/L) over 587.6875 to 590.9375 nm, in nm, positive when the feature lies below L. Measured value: 0.42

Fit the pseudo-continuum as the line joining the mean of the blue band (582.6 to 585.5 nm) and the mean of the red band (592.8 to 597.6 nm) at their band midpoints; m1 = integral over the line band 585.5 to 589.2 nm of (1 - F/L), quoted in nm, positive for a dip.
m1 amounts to 0.23 nm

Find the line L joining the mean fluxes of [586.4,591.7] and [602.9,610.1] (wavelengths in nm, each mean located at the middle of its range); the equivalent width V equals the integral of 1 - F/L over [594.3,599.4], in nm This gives -0.19 nm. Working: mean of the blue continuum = 35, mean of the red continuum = 38.4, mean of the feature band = 37.9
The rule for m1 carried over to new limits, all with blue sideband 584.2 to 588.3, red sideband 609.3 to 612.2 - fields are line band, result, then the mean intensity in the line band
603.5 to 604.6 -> -0.01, 39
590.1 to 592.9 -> 0.05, 37.4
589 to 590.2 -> 0.26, 29.6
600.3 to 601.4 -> 0.00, 38.4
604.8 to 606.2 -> 0.01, 38.2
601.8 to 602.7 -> 0.04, 36.9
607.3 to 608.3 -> -0.02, 39.3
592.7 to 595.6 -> 0.03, 37.7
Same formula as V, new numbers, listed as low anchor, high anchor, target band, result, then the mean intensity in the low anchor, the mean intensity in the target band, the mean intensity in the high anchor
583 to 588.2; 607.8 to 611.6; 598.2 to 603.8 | 0.084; 38.3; 37.8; 38.4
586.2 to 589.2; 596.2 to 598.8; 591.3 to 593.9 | -0.091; 35.9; 38.2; 37.9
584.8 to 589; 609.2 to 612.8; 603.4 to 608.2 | -0.075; 36.8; 38.7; 38.5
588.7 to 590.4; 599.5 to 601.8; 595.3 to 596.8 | -0.165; 30.3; 38.6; 37.9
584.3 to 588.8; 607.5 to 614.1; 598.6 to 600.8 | 0.018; 37.4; 37.5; 38.3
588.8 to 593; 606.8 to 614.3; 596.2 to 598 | -0.139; 34.9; 38.8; 38.4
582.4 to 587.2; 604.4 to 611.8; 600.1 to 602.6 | 0.060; 38.4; 37.6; 38.6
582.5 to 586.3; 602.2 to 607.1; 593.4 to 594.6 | 0.039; 38.6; 37.2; 38.4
